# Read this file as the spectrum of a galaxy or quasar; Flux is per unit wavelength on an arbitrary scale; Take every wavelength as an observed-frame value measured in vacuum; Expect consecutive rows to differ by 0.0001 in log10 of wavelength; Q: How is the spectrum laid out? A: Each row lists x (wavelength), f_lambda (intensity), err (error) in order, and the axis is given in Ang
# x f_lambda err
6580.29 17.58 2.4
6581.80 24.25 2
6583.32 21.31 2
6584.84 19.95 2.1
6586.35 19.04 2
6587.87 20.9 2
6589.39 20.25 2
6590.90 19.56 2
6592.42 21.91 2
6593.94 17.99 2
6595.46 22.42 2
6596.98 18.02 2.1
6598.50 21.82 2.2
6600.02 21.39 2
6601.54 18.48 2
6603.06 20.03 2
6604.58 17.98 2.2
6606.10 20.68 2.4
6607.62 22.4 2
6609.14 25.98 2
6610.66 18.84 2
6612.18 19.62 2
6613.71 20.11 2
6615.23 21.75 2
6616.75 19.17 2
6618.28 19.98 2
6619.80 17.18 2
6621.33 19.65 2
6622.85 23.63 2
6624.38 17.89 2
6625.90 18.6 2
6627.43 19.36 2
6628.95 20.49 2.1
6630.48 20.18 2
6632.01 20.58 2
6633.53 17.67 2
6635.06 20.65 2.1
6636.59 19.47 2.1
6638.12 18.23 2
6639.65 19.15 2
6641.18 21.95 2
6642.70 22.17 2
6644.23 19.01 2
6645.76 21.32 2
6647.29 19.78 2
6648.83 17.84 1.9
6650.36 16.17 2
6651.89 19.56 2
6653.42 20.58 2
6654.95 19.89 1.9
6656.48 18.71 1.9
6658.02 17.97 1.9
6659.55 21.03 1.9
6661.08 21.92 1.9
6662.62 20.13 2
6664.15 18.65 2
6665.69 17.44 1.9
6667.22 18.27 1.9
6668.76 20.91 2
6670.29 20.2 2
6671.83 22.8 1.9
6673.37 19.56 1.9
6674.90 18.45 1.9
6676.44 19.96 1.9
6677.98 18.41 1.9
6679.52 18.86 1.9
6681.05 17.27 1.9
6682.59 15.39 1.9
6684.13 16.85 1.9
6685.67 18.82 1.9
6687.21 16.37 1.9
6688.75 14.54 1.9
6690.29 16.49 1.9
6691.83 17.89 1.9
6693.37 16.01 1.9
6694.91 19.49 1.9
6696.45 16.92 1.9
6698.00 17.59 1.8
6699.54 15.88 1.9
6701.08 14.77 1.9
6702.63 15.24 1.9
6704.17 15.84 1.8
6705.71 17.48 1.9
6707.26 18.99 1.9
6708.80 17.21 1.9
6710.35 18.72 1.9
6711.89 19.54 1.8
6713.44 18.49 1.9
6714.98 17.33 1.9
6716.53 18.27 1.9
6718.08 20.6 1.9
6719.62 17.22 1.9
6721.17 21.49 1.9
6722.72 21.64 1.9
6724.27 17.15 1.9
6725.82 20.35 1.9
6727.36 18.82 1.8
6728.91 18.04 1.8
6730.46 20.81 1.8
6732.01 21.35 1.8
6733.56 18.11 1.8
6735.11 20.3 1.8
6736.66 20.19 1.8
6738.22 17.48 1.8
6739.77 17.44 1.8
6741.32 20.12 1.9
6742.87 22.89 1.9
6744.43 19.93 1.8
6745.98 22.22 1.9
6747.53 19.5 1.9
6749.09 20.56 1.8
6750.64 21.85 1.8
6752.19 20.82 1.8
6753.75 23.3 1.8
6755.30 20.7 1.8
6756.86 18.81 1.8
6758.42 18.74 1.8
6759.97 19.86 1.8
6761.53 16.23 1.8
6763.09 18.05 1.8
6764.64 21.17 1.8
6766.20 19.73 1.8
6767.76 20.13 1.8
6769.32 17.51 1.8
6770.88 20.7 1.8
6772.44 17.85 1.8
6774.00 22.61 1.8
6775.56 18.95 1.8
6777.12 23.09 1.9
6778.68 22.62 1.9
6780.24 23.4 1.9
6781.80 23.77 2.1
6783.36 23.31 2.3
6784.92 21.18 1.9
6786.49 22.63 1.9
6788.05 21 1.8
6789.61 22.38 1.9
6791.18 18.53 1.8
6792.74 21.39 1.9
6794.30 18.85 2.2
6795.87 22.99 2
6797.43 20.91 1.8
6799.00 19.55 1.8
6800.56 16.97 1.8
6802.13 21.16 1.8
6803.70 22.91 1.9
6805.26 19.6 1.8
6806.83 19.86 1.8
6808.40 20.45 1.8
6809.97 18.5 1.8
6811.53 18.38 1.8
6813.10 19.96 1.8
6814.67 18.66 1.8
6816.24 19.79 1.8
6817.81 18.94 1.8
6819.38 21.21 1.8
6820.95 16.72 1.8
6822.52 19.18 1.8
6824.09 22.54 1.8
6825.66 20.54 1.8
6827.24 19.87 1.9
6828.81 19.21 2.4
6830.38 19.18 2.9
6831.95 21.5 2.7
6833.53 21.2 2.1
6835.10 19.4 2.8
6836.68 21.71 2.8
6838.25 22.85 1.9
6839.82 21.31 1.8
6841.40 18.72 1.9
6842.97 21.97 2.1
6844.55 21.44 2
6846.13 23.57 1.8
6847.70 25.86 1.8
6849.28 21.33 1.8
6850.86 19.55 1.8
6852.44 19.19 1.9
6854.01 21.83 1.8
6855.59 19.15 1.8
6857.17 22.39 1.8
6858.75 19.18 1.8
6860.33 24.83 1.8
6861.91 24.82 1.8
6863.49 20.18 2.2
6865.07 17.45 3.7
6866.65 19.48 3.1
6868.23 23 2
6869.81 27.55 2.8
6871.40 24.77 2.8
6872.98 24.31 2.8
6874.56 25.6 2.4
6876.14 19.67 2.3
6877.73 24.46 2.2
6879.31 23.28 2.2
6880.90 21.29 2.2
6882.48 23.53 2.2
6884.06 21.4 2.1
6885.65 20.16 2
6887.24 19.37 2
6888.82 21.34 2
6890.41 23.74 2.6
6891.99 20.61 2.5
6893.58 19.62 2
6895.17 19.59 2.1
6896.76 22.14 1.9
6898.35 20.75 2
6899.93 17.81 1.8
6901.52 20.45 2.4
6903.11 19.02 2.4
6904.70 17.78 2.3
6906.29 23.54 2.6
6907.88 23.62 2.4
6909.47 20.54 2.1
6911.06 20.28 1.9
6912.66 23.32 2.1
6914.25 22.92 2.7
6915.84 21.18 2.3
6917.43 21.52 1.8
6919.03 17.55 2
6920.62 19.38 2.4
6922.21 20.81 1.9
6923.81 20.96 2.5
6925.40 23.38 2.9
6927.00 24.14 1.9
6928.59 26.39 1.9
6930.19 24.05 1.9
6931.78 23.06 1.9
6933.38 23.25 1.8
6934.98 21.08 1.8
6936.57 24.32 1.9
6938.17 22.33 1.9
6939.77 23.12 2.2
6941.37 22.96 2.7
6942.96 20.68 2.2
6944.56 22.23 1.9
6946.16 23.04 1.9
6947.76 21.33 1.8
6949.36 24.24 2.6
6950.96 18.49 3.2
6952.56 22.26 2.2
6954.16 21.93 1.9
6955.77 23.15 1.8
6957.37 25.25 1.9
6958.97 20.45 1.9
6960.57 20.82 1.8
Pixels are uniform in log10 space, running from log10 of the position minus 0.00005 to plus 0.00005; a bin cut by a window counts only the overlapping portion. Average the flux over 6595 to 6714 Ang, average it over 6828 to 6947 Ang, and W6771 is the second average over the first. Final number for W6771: 1.14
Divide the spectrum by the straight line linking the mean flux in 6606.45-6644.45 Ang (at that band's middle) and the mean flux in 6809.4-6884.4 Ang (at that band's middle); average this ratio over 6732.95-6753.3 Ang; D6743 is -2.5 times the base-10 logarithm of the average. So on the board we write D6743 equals 0.031 mag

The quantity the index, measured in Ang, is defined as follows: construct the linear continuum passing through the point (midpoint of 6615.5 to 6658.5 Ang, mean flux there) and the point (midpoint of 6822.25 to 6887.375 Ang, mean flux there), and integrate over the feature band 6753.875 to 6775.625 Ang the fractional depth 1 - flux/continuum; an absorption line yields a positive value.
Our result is 1.36 Ang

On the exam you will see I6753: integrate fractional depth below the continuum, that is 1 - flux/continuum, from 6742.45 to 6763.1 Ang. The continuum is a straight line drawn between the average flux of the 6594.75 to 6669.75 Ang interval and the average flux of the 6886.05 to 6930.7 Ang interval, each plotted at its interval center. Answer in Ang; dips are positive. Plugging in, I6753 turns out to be 0.2 Ang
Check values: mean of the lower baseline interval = 19.9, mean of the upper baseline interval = 21.3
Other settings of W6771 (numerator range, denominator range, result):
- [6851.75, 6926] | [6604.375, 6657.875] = 1.08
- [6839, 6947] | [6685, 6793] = 1.12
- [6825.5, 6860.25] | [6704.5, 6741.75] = 1.11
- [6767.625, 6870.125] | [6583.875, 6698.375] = 1.07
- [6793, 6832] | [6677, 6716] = 1.15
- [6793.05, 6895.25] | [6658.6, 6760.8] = 1.11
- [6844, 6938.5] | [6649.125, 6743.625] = 1.17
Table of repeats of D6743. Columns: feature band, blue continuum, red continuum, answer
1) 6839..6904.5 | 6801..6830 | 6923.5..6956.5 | -0.02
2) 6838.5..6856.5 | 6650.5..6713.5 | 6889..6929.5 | -0.05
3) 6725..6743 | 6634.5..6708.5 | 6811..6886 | 0.00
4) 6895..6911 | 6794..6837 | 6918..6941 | 0.07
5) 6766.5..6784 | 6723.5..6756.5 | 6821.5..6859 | -0.04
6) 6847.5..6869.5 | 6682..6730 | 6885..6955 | -0.04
